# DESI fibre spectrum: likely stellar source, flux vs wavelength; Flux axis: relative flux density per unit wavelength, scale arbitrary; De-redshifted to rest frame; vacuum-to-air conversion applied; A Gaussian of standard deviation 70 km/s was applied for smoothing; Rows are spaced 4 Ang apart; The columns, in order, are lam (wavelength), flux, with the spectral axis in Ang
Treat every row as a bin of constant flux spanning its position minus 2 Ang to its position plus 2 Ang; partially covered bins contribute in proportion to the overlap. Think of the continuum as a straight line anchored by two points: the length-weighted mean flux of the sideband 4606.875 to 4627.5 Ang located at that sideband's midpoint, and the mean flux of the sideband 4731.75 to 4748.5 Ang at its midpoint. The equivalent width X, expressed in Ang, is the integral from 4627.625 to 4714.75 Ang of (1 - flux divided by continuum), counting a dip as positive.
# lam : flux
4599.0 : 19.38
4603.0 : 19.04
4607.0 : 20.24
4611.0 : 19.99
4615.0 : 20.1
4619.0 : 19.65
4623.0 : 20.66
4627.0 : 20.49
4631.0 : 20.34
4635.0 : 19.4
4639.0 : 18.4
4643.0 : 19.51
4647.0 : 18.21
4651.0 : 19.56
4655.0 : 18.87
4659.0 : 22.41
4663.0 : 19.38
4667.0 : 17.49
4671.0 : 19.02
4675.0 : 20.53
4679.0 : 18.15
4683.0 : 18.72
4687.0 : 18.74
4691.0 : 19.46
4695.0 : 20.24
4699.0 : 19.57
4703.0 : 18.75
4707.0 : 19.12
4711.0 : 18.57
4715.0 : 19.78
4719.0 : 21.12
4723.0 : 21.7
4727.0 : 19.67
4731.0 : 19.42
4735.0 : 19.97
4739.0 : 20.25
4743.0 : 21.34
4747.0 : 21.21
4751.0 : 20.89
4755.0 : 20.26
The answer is 4.5 Ang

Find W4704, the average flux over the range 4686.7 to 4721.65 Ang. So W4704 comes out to 19.6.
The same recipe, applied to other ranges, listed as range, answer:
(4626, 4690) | 19.3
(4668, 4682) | 19.1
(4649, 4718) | 19.3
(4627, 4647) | 19.4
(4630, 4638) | 19.6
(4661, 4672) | 18.6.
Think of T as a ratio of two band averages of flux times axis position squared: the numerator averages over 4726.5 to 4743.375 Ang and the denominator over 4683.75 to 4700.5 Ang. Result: 1.05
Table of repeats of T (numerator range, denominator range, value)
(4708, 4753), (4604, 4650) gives 1.08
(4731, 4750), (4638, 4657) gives 1.13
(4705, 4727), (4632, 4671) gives 1.07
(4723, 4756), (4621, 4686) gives 1.09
